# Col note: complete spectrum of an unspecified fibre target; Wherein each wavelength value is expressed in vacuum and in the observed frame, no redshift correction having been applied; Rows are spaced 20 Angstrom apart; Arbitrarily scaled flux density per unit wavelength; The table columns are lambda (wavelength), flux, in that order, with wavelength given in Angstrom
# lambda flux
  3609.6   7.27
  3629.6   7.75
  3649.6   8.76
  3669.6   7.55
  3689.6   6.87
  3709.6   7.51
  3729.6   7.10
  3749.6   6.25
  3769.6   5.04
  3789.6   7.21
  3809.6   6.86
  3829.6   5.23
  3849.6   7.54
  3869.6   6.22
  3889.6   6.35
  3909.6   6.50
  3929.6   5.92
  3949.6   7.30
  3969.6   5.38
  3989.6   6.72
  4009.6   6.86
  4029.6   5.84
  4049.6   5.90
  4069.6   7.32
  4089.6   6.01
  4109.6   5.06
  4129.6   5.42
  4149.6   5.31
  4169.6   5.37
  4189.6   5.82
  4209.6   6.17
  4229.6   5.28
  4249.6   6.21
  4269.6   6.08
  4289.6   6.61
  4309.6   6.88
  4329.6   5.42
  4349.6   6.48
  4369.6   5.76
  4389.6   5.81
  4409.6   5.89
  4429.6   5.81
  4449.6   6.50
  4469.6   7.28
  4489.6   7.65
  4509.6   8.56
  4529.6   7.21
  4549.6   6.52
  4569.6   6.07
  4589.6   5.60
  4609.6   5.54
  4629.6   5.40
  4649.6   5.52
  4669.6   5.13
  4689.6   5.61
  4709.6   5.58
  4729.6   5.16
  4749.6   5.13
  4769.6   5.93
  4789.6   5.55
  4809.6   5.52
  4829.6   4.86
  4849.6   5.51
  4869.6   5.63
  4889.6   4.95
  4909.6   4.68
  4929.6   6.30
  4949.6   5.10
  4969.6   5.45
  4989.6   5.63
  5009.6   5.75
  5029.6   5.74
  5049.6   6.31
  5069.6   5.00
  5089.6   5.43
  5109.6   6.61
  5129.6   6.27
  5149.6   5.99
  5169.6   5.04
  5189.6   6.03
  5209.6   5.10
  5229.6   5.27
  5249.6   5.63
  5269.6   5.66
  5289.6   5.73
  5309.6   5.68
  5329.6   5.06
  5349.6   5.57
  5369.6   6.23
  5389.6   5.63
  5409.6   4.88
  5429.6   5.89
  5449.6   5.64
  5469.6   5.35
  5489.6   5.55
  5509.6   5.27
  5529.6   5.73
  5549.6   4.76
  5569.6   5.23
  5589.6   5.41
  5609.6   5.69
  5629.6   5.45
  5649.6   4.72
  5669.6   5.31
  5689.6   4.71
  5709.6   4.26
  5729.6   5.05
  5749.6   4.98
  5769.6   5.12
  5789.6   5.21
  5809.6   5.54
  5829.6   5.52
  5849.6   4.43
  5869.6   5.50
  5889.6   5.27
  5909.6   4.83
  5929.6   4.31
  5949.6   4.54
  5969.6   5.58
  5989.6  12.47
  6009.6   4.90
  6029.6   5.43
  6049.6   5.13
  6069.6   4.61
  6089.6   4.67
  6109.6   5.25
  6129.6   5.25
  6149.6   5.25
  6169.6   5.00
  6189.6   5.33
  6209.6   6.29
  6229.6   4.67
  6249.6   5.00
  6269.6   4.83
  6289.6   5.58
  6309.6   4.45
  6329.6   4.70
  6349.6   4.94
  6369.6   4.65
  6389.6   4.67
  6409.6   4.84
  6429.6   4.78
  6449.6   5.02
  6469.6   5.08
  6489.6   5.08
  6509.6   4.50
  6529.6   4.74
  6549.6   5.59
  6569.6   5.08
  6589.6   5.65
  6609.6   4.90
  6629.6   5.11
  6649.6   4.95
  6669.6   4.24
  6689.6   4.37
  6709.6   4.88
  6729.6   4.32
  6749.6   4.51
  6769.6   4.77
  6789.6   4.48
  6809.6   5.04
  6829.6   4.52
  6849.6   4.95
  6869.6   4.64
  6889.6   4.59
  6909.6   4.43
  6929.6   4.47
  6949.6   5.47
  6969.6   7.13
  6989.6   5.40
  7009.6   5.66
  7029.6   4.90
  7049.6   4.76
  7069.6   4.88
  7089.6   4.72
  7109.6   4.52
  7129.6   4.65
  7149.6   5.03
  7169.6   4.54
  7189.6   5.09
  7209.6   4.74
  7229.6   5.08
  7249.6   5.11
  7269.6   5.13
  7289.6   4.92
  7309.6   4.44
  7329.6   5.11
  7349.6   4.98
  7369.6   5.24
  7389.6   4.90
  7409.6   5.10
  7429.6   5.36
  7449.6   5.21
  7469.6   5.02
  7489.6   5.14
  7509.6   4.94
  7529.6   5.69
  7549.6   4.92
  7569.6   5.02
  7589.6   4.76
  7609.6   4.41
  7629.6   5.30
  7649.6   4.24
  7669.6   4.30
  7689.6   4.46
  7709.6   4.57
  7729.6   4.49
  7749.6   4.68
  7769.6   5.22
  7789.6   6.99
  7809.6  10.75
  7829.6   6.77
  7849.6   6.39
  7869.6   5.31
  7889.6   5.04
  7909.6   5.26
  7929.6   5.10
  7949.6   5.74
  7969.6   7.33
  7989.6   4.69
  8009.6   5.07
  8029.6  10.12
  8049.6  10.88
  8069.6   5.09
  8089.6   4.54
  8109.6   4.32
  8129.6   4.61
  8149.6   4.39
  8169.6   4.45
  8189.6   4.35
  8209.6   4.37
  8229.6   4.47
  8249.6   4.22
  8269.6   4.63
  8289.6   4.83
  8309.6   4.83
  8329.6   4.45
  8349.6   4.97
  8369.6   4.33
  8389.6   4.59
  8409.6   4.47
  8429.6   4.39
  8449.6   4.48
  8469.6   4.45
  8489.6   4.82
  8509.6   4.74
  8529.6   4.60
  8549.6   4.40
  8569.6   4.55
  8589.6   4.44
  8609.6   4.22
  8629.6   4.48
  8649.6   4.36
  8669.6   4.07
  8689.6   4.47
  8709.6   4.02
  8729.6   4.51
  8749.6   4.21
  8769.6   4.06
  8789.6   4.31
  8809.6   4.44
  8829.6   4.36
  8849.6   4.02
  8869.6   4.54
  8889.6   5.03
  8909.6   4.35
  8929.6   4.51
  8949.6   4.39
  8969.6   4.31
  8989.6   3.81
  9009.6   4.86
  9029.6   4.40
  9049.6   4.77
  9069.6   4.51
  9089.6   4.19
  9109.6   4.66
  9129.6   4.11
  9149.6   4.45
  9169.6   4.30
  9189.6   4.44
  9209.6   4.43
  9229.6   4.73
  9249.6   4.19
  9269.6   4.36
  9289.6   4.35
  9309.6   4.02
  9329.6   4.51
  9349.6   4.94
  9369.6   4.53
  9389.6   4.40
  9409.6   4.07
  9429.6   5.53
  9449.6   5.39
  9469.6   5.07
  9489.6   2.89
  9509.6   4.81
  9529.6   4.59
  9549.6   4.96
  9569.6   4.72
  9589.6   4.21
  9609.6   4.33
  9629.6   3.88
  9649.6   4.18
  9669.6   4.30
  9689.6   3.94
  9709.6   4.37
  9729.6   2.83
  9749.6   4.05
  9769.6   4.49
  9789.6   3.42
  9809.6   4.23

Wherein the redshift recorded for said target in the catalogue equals 0.61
